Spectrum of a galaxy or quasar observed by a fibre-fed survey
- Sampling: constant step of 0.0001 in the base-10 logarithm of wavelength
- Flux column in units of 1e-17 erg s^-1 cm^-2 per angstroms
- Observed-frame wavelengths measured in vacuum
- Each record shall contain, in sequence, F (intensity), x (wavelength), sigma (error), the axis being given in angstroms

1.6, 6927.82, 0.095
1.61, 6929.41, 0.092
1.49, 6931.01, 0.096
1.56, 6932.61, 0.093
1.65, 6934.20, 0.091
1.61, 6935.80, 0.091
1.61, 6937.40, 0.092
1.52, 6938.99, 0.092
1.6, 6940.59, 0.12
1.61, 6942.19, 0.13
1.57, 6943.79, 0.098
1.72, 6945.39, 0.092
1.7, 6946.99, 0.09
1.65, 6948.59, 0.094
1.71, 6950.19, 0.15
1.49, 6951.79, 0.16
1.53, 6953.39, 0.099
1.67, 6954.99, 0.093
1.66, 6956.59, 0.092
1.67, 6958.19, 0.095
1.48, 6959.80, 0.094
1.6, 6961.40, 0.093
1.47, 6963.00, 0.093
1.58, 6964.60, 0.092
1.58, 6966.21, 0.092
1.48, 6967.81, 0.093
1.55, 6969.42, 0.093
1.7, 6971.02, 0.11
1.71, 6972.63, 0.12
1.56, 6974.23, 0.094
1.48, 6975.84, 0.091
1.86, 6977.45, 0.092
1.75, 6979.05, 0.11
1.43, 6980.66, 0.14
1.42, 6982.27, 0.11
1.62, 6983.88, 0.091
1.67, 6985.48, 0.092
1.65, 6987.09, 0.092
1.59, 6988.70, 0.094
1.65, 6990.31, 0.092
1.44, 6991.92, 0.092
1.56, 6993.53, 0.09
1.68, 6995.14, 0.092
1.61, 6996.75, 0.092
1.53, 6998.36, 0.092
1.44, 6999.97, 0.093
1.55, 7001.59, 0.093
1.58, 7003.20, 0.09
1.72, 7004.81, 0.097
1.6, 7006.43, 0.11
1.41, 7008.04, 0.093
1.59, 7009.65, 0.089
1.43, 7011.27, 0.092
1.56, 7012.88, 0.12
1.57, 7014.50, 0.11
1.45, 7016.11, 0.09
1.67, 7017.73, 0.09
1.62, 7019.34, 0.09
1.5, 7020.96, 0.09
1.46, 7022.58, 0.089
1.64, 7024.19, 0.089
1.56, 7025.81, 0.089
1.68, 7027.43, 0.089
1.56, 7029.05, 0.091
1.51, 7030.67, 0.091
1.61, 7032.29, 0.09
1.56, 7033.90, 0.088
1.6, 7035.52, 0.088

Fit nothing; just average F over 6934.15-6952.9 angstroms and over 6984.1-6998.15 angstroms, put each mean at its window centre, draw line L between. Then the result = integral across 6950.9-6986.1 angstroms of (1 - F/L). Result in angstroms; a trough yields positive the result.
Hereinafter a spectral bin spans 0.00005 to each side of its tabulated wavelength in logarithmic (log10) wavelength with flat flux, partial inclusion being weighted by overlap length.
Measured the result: 0.5 angstroms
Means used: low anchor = 1.62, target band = 1.59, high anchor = 1.6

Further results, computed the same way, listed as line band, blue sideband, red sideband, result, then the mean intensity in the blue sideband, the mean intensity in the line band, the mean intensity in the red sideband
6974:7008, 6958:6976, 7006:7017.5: -0.9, 1.57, 1.59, 1.52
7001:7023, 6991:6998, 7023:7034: 0.4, 1.57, 1.55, 1.59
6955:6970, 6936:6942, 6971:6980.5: 0.6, 1.58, 1.57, 1.66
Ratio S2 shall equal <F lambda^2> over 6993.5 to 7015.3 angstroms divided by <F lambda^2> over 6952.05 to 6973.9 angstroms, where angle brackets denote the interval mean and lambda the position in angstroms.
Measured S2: 0.99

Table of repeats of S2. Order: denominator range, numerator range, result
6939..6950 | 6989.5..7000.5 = 0.97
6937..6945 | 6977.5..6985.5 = 1.02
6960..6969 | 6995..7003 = 1.02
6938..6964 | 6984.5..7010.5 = 1.00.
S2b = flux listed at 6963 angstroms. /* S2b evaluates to 1.47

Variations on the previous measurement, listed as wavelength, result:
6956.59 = 1.66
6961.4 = 1.6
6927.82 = 1.6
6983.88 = 1.62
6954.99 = 1.67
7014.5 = 1.57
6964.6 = 1.58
